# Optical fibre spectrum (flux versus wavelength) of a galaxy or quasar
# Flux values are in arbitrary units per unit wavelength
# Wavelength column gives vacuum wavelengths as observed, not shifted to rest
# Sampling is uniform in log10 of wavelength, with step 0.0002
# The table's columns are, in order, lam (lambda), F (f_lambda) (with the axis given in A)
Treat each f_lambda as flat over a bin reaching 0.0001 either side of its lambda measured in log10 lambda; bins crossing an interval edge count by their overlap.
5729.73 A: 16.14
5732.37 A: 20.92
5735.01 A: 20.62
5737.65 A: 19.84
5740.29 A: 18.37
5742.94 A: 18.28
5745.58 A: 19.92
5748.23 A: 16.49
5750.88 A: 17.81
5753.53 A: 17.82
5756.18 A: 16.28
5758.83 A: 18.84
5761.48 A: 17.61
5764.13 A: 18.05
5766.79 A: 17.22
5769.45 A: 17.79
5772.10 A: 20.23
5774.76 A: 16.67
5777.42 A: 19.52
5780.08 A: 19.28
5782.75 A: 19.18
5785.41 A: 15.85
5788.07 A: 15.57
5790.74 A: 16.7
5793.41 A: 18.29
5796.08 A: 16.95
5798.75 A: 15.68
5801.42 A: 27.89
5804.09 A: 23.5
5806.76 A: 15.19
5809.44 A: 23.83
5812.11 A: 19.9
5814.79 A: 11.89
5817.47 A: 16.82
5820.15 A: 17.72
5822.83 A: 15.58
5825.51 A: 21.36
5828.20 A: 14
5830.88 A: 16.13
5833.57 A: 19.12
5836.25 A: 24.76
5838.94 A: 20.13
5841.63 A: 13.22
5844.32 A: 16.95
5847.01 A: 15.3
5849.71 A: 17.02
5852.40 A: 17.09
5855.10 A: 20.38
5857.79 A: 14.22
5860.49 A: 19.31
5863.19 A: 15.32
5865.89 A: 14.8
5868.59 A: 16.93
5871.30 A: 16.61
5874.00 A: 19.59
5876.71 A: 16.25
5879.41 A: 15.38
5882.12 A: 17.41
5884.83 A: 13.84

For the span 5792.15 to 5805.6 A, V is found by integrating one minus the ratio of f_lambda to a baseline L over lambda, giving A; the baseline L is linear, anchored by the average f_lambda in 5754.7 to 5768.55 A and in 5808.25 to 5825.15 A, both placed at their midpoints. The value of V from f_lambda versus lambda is -2.0 A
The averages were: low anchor 17.6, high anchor 17.8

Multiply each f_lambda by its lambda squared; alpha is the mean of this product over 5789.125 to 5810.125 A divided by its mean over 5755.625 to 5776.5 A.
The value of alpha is 1.10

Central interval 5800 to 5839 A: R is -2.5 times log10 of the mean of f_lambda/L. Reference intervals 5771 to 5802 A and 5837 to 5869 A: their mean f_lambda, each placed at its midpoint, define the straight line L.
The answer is -0.09 mag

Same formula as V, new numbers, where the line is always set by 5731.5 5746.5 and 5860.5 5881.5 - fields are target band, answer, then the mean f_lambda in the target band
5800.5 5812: -2.6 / 22.1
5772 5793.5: 1.0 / 17.8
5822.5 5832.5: 0.4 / 16.9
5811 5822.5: 0.9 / 16.4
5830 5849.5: -0.7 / 17.9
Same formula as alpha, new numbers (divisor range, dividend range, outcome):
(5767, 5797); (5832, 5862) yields 1.03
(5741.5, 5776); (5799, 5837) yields 1.08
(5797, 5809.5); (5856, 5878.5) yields 0.82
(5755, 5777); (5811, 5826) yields 0.96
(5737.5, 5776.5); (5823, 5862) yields 1.01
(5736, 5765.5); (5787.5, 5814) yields 1.08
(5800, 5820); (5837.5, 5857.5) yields 0.88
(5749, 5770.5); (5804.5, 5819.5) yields 1.03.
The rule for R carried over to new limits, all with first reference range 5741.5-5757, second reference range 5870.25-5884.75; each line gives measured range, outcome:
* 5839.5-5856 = 0.02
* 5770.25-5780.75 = -0.08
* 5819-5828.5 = -0.02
